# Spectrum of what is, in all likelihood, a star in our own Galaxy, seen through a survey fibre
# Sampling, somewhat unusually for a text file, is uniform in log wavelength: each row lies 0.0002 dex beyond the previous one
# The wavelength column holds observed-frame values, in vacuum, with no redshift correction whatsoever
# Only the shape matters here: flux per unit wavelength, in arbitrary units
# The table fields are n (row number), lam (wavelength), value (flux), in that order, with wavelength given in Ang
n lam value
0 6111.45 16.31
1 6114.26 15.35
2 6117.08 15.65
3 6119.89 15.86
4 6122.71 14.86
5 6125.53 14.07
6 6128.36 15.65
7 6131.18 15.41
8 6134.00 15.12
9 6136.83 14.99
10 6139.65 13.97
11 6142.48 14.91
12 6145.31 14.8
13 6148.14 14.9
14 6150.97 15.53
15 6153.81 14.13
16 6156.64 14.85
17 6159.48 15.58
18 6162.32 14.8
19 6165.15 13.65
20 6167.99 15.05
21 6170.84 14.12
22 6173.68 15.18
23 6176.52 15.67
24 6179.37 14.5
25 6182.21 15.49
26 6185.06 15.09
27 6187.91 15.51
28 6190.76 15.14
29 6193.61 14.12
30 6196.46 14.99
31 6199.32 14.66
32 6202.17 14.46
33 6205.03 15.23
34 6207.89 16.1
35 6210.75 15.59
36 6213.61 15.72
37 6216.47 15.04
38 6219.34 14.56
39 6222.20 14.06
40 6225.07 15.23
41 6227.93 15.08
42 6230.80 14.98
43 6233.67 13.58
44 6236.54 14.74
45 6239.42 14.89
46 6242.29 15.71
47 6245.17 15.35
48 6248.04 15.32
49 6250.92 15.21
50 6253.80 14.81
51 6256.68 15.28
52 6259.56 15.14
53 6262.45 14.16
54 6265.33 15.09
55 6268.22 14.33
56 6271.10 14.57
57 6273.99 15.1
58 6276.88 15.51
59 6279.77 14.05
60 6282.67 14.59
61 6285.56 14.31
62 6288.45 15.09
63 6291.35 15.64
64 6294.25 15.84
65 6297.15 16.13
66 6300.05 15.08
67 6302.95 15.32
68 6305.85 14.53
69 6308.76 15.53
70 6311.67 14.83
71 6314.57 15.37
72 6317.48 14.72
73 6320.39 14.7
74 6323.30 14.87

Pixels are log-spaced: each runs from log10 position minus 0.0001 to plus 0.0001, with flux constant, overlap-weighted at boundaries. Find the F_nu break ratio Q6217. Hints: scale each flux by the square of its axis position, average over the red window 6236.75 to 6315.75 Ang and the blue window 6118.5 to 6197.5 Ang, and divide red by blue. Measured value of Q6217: 1.05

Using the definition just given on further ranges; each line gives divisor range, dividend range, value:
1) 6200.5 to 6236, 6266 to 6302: 1.03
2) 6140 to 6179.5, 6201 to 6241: 1.03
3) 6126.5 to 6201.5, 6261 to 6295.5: 1.03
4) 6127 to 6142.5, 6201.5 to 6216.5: 1.05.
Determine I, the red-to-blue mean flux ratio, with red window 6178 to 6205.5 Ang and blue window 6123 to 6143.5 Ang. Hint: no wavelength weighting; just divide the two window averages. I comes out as 1.0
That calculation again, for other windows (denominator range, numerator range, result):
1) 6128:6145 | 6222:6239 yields 0.98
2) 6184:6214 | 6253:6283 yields 0.98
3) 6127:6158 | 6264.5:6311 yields 1.01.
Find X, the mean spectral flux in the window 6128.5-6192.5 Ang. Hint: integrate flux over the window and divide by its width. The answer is 14.9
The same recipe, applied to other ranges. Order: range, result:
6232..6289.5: 14.8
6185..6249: 15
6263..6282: 14.7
